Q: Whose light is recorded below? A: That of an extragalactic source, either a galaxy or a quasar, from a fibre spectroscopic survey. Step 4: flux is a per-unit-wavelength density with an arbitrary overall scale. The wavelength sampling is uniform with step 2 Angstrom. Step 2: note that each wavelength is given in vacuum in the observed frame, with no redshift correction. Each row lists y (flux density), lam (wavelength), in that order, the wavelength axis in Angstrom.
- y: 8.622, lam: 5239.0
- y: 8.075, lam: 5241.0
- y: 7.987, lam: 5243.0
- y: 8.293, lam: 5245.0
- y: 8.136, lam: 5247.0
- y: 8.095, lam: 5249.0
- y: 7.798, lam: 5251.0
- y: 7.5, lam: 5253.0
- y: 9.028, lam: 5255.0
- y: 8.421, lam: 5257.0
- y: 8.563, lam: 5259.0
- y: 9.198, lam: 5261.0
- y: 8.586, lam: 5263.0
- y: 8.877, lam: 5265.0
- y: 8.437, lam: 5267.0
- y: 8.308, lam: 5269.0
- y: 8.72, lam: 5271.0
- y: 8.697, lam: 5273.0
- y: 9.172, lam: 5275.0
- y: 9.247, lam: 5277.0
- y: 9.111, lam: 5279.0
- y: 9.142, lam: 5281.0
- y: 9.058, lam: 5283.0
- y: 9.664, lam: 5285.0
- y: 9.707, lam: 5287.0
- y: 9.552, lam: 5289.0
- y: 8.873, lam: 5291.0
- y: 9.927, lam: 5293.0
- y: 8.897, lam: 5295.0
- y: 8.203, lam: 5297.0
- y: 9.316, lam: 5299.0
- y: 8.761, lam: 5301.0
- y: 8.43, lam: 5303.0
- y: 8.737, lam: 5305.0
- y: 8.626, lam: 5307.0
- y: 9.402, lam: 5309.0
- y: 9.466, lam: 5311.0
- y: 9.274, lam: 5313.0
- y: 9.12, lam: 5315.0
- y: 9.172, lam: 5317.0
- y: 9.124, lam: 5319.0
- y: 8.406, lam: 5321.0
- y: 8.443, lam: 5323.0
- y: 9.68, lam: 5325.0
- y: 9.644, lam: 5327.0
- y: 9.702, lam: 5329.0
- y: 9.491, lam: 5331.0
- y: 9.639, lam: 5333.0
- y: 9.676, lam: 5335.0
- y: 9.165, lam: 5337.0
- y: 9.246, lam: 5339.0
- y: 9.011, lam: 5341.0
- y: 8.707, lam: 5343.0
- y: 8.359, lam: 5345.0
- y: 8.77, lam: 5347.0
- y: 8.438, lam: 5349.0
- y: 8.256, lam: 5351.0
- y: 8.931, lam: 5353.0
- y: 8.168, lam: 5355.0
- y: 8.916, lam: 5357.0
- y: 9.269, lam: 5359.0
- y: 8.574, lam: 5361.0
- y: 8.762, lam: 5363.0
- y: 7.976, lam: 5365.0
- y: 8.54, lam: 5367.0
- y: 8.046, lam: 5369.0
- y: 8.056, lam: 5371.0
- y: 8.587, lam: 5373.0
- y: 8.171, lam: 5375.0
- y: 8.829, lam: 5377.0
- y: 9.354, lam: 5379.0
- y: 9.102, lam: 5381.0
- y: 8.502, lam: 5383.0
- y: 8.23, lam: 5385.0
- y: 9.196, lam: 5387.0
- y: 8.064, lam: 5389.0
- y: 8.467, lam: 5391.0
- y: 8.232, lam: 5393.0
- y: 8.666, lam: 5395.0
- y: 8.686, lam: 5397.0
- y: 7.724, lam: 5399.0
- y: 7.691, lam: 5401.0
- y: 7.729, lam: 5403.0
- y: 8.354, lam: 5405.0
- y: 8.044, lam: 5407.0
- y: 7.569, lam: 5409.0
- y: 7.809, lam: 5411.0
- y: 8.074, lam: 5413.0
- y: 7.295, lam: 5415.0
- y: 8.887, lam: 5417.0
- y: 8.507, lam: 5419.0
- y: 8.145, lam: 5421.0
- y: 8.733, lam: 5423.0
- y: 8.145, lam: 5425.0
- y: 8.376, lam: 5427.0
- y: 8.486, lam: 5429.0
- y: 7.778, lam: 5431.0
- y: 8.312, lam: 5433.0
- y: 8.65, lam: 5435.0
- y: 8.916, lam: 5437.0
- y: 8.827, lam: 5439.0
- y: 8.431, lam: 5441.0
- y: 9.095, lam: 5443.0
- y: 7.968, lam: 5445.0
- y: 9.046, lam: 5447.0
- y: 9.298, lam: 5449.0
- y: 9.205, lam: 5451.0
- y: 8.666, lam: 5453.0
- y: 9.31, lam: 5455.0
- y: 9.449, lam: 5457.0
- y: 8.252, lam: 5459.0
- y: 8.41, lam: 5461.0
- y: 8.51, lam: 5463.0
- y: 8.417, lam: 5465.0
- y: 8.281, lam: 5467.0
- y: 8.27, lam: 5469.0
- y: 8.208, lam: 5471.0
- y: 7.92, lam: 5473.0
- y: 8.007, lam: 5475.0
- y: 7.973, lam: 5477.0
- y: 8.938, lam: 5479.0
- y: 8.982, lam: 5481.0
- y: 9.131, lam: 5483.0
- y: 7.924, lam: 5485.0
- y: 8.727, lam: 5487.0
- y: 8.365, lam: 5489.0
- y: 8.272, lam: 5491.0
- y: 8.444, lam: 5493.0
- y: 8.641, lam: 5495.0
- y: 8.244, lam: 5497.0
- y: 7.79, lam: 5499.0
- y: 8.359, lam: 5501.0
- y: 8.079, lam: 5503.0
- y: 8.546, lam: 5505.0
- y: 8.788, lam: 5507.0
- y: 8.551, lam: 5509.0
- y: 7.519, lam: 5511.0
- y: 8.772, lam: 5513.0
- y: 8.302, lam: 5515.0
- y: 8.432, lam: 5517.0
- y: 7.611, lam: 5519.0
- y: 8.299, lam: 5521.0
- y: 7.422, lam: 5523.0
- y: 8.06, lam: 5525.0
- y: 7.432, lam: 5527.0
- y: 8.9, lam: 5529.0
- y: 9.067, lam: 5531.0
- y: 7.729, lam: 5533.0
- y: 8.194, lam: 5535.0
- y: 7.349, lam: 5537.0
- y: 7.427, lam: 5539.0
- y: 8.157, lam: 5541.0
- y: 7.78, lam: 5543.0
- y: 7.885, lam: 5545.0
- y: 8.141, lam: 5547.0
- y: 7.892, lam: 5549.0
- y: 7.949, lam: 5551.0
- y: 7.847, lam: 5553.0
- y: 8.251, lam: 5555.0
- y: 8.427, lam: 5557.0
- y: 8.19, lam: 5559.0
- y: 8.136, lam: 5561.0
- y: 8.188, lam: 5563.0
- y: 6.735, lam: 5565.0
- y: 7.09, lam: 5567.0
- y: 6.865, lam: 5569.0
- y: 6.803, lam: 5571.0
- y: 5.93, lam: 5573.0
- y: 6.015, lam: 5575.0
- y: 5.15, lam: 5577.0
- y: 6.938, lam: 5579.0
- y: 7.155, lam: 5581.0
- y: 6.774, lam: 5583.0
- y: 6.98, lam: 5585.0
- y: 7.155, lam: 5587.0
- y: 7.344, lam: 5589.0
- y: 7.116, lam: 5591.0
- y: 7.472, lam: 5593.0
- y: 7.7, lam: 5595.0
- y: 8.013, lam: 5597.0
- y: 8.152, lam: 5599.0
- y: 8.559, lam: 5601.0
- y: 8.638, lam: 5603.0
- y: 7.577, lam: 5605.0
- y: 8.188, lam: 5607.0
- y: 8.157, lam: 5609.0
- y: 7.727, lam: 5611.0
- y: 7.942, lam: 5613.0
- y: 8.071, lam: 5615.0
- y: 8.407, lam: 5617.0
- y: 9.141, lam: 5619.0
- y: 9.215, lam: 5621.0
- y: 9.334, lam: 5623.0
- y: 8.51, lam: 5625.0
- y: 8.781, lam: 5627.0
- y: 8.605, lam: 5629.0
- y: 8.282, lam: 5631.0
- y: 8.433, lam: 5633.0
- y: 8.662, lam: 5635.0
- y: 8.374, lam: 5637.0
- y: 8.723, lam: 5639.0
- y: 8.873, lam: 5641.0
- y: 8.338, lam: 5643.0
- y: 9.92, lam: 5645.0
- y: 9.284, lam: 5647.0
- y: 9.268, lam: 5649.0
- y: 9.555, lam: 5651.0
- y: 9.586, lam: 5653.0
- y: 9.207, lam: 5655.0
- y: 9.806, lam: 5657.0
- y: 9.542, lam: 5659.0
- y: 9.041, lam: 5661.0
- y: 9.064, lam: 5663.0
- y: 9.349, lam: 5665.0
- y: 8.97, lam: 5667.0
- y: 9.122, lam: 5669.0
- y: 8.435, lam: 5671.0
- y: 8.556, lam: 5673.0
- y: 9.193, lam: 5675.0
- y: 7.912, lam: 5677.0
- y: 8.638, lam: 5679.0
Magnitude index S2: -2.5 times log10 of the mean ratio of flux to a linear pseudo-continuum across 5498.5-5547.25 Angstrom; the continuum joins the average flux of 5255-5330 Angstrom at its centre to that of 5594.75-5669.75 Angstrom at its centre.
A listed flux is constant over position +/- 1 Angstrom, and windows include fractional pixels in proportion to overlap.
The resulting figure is 0.09 mag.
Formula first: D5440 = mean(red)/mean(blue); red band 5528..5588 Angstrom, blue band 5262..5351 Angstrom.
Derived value 0.83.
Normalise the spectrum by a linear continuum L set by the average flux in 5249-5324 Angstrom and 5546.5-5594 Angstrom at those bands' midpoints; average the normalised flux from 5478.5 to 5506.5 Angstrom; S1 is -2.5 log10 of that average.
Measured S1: -0.10 mag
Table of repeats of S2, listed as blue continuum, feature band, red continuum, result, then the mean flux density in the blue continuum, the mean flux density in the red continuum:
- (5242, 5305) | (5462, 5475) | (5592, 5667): 0.06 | 8.76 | 8.69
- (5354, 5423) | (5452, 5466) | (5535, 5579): -0.10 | 8.36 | 7.44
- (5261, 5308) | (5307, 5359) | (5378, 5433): -0.04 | 8.96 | 8.29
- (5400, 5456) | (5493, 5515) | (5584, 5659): 0.01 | 8.41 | 8.48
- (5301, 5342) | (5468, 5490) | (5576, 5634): 0.01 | 9.16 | 7.91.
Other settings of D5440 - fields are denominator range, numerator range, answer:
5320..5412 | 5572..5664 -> 0.95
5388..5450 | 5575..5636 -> 0.95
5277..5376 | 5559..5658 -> 0.90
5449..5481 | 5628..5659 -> 1.05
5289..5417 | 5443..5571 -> 0.95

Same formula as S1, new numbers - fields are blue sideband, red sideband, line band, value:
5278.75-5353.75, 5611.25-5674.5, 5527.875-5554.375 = 0.12 mag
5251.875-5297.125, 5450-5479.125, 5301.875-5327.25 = -0.02 mag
